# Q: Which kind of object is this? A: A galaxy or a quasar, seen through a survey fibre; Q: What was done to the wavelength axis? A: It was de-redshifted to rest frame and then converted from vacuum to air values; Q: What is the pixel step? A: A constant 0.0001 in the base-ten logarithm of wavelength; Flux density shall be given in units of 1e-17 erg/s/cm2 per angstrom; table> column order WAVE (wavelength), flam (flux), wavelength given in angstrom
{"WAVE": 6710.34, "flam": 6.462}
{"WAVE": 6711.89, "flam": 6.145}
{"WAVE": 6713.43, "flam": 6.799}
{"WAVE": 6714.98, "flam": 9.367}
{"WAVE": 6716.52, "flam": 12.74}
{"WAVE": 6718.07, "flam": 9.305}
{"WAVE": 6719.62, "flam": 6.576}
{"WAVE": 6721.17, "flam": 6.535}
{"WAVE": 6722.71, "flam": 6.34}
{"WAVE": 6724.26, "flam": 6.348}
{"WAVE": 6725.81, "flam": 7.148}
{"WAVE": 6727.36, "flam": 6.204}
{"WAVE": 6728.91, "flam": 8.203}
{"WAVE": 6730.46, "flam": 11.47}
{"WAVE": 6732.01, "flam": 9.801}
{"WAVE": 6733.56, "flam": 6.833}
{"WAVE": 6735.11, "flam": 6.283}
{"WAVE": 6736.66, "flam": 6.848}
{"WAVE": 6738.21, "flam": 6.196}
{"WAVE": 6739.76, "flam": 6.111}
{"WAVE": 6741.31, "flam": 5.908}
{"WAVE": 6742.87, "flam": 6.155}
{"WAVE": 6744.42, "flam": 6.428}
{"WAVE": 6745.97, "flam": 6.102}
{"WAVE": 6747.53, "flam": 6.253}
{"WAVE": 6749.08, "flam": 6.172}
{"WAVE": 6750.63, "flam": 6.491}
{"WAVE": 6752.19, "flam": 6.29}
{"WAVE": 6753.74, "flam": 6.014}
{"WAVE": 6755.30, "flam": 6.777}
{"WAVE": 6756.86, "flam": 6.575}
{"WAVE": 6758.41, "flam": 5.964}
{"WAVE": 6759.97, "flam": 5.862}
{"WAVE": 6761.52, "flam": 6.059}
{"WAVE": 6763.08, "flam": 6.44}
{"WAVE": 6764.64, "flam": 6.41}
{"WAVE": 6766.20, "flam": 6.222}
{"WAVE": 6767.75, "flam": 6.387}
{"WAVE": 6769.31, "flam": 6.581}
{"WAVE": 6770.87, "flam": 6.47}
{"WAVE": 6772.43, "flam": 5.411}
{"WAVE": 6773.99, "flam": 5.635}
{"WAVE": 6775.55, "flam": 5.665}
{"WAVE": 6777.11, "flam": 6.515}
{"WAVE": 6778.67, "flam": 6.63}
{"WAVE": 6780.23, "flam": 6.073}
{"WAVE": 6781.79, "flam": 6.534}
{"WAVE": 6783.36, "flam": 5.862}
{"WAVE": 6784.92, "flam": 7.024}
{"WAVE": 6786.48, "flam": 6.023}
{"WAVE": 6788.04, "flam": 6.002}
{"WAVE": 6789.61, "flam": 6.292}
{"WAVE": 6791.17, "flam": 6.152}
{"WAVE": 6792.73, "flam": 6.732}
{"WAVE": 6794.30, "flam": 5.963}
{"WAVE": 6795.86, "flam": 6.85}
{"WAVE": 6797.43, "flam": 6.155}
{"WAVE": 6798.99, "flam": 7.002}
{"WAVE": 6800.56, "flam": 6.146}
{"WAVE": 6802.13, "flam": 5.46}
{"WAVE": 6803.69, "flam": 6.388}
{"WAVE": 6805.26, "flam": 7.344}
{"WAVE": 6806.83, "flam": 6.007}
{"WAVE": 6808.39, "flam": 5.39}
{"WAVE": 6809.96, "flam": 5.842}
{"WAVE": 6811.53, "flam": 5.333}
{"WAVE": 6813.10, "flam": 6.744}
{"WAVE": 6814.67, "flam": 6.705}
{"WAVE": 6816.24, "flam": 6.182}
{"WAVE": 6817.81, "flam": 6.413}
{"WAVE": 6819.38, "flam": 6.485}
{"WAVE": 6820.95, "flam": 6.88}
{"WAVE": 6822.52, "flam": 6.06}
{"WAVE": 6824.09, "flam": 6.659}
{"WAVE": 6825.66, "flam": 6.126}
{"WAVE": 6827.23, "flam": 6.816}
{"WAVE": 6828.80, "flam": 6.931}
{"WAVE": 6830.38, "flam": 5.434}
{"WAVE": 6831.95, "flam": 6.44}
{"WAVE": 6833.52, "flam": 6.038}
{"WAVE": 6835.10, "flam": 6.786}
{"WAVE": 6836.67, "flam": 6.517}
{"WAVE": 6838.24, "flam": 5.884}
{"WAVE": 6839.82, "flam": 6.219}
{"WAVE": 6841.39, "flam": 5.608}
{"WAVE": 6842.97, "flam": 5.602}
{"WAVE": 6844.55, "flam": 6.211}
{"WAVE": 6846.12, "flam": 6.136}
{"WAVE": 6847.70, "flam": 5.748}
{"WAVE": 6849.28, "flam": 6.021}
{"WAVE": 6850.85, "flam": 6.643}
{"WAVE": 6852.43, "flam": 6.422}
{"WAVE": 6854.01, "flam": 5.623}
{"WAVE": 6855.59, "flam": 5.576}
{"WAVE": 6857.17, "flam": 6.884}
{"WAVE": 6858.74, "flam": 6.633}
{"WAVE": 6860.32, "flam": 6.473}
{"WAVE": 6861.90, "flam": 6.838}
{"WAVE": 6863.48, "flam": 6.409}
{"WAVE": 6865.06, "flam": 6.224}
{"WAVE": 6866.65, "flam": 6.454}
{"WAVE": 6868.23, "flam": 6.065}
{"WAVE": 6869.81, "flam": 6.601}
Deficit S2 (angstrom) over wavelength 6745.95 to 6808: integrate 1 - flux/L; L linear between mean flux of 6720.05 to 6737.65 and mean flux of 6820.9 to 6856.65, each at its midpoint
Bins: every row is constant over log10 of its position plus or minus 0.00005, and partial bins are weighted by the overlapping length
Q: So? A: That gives 5.4 angstrom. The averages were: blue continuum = 7.42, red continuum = 6.18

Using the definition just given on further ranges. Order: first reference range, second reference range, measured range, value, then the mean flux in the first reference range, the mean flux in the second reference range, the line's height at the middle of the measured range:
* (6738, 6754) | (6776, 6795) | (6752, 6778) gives 0.24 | 6.2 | 6.31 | 6.25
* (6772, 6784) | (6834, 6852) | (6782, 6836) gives -1.99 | 6.06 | 6.13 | 6.09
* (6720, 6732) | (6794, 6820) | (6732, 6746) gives 1.62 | 7.58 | 6.26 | 7.37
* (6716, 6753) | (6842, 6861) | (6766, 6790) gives 2.05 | 7.16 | 6.16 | 6.79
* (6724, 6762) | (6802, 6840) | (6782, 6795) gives 0.43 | 6.75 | 6.3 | 6.49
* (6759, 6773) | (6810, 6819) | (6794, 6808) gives -0.27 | 6.21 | 6.25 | 6.24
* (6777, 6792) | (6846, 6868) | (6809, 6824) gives -0.01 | 6.3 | 6.29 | 6.3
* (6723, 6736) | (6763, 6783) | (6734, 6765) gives 3.29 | 7.72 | 6.21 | 7.03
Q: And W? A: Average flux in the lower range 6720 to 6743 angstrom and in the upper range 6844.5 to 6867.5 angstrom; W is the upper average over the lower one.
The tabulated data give 0.9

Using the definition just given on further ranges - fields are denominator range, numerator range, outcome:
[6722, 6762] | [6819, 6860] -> 0.93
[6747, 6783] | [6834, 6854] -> 0.98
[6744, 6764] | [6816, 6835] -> 1.02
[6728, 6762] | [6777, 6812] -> 0.92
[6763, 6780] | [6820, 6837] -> 1.04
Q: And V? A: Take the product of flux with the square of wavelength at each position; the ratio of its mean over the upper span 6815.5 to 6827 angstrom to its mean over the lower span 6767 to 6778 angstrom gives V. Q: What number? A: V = 1.1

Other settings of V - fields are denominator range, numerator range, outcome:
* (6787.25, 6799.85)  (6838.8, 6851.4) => 0.95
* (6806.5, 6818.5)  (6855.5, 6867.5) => 1.08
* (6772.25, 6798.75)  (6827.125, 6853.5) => 1.01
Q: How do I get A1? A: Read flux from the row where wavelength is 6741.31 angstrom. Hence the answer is 5.908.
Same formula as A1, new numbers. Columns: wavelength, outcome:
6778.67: 6.63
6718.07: 9.305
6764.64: 6.41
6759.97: 5.862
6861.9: 6.838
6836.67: 6.517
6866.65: 6.454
